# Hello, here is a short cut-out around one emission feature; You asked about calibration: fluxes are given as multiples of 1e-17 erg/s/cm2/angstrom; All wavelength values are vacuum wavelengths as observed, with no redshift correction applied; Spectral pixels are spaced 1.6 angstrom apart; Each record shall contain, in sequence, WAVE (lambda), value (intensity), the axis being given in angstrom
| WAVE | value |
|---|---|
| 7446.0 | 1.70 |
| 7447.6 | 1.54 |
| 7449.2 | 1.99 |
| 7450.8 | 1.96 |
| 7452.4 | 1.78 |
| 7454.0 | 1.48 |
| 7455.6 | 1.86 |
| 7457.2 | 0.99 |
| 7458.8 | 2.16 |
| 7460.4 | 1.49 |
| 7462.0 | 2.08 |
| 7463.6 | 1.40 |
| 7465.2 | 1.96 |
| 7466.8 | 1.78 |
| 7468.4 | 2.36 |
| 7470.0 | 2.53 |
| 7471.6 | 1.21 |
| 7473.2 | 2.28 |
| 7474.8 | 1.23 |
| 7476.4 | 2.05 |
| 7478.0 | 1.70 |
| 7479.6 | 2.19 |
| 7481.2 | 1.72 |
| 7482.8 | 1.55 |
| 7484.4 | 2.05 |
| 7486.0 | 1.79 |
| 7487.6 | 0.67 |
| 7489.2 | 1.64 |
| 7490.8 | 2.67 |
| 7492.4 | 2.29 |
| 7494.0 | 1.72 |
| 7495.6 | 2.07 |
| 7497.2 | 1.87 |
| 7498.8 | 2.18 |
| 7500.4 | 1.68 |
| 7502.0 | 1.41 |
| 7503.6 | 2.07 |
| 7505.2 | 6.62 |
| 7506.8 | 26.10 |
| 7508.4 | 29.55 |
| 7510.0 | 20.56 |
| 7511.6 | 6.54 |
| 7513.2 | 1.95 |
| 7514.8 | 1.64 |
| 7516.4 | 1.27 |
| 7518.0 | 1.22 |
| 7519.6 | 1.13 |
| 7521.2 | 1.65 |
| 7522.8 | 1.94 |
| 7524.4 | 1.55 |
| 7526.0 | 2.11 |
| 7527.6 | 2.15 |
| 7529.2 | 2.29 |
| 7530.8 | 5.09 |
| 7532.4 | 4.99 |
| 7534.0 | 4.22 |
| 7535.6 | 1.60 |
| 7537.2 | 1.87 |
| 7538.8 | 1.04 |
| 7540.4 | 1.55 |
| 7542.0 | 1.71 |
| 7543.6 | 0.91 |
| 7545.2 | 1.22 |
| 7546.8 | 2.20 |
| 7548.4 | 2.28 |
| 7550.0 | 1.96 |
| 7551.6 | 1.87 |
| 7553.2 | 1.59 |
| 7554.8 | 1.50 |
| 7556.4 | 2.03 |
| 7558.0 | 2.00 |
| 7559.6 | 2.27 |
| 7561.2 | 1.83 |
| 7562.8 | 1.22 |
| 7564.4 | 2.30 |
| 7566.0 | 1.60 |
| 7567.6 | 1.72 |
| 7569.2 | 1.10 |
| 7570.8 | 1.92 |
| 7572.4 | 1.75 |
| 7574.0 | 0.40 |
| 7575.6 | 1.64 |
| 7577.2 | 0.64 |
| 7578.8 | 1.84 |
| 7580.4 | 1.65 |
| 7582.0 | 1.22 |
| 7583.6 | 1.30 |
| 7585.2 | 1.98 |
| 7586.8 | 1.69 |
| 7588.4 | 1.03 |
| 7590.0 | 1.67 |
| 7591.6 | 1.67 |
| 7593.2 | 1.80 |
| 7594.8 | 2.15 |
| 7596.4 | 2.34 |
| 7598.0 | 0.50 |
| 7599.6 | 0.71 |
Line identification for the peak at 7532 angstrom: [N II] 6583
